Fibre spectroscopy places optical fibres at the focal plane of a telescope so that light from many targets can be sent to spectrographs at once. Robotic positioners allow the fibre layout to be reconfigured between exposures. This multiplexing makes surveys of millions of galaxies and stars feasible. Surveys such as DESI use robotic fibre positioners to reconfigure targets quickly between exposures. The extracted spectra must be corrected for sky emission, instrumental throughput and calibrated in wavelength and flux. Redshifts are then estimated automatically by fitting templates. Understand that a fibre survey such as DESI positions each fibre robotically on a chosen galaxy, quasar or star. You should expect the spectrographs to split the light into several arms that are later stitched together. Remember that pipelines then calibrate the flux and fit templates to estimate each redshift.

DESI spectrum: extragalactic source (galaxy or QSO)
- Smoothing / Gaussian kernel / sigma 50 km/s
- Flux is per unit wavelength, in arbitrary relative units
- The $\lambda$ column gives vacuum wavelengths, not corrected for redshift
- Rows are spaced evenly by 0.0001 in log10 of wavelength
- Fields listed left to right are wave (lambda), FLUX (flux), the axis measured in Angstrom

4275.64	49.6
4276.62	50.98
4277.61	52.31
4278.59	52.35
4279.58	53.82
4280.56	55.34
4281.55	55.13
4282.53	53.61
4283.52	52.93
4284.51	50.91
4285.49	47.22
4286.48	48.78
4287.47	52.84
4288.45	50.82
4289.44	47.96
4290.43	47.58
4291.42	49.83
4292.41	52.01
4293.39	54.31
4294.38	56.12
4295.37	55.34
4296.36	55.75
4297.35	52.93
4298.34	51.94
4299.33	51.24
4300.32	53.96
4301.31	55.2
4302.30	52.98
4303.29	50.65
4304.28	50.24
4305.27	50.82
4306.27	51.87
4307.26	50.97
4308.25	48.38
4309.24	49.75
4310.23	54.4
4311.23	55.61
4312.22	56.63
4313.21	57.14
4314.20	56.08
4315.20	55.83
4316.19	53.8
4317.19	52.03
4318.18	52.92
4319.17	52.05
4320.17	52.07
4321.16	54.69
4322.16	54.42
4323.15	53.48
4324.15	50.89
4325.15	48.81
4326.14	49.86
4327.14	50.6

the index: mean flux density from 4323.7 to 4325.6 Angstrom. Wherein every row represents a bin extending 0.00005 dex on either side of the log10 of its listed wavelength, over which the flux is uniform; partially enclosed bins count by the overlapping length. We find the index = 49.7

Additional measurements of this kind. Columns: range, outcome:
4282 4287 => 50.7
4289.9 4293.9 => 50.9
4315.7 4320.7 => 52.6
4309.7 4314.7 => 55.9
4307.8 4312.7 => 53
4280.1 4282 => 55.1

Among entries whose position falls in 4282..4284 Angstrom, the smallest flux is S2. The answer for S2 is 52.93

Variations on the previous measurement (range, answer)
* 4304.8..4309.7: 48.38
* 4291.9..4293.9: 52.01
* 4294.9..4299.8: 51.24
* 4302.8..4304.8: 50.24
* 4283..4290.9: 47.22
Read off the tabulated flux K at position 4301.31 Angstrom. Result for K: 55.2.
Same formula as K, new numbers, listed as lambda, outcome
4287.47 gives 52.84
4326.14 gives 49.86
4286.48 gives 48.78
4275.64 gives 49.6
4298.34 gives 51.94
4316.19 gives 53.8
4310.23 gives 54.4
